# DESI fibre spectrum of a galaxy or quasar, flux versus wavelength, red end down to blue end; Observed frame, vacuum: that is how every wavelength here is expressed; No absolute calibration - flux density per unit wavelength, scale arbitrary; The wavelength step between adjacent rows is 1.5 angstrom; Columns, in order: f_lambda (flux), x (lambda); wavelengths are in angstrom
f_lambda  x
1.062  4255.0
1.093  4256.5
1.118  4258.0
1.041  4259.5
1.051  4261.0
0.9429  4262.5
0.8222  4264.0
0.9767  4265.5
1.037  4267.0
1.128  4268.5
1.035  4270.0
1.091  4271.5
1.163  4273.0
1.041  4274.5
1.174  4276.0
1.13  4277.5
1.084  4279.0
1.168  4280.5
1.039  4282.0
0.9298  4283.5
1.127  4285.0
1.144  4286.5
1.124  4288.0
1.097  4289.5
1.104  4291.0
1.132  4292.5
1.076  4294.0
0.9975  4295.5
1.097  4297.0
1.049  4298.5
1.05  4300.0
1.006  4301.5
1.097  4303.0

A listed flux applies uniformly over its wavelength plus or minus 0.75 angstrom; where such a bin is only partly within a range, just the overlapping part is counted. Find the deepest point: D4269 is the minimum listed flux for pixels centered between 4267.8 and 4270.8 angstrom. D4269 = 1.035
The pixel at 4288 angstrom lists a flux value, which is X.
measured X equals 1.124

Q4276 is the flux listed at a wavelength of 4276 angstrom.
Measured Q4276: 1.174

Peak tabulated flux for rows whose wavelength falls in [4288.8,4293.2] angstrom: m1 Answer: 1.132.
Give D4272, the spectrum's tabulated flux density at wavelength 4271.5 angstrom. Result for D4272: 1.091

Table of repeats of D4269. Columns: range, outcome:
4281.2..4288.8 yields 0.9298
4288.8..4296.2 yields 0.9975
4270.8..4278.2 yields 1.041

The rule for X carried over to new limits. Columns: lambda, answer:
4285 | 1.127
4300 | 1.05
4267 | 1.037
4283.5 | 0.9298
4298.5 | 1.049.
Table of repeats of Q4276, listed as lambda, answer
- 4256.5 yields 1.093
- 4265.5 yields 0.9767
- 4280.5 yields 1.168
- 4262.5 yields 0.9429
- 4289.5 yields 1.097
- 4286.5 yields 1.144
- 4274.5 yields 1.041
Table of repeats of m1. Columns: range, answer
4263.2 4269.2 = 1.128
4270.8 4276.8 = 1.174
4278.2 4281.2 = 1.168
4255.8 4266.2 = 1.118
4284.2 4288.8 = 1.144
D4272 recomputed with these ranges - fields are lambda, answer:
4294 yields 1.076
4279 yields 1.084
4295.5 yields 0.9975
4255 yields 1.062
